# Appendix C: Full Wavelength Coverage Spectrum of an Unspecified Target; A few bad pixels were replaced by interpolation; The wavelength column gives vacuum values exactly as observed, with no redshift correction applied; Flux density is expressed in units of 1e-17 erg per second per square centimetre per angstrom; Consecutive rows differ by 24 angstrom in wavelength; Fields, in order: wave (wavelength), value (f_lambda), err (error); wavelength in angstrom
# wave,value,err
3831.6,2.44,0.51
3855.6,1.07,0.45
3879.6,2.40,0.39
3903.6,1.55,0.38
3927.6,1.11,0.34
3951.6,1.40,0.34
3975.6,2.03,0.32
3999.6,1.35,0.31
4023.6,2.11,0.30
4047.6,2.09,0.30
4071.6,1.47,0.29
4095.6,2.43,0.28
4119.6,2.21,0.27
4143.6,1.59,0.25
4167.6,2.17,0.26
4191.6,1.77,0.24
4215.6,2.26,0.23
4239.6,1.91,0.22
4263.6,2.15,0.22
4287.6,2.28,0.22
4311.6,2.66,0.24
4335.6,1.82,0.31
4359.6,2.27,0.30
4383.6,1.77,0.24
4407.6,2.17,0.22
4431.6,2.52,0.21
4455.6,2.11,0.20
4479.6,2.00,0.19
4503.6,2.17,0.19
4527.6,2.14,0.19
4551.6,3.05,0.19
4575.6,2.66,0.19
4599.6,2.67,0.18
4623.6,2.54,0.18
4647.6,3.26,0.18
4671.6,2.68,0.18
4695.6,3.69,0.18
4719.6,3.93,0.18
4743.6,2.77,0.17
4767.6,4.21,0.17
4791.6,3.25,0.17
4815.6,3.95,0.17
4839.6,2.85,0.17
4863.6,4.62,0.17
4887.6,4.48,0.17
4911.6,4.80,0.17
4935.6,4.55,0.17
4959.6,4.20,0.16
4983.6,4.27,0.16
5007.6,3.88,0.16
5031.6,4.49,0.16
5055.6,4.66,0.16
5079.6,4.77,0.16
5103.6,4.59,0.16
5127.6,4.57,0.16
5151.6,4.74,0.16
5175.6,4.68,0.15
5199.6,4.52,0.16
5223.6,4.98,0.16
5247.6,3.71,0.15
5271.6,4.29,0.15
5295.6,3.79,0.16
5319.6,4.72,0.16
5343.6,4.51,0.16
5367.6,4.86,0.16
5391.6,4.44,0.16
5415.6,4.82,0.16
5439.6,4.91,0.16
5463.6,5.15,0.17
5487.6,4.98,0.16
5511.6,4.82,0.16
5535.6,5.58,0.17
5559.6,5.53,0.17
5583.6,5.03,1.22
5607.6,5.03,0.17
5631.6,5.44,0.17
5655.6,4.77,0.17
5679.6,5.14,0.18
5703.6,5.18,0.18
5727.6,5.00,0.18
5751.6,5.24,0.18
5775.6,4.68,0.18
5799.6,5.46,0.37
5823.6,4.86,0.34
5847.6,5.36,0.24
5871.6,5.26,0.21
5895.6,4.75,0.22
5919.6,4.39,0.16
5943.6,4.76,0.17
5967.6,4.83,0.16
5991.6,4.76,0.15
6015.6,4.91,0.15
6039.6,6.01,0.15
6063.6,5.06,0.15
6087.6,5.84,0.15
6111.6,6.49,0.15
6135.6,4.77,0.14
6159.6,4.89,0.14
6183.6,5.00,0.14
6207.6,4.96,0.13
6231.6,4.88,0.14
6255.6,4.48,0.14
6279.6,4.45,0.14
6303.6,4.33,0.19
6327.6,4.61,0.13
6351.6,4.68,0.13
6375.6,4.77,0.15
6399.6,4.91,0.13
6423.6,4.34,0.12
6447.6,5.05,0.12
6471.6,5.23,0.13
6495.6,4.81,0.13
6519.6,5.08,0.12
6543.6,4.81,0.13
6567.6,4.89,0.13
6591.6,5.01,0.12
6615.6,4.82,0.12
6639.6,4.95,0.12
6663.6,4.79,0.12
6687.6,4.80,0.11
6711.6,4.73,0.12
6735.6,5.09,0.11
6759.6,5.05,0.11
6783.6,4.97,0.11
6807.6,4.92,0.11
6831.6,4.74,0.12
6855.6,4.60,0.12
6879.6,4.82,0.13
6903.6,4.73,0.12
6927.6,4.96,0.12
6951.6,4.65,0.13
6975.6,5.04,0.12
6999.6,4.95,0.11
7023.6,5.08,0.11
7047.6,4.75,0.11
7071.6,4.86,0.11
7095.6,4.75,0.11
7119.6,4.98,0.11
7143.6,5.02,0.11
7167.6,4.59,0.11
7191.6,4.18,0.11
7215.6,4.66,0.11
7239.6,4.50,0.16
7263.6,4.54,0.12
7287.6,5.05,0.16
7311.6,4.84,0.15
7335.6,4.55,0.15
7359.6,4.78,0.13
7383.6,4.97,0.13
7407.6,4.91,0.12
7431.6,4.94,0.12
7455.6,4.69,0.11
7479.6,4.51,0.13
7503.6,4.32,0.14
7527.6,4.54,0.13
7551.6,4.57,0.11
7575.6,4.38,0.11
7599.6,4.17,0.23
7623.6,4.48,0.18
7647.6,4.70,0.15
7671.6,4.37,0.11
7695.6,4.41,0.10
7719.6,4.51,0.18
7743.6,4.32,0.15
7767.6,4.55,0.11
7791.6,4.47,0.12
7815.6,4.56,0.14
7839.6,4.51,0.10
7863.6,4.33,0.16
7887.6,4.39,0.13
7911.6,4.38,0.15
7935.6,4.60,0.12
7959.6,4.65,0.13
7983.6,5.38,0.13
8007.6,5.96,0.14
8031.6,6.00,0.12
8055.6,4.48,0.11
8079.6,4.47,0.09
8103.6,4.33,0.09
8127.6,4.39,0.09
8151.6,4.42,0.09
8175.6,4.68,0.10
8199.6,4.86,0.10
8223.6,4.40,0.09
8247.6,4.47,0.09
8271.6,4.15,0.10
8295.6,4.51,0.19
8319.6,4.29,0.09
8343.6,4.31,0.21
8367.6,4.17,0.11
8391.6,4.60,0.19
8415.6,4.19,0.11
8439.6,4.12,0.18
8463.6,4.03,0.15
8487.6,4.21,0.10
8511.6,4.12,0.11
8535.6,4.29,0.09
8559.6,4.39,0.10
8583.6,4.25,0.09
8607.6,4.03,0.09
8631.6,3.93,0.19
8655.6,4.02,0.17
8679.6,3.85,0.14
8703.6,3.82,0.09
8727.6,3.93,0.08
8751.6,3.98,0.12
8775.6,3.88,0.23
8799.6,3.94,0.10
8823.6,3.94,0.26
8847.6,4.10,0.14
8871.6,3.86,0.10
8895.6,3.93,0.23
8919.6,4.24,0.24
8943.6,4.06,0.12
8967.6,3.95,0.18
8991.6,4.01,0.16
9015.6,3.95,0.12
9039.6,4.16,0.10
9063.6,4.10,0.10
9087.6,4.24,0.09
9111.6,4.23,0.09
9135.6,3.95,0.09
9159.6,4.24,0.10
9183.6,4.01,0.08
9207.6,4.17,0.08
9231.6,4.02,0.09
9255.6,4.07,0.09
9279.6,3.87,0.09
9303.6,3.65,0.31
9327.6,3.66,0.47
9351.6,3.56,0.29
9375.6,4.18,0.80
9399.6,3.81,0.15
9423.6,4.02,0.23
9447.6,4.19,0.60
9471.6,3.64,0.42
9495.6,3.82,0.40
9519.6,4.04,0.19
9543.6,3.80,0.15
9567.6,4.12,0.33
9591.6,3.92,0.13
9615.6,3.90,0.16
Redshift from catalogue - 0.218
